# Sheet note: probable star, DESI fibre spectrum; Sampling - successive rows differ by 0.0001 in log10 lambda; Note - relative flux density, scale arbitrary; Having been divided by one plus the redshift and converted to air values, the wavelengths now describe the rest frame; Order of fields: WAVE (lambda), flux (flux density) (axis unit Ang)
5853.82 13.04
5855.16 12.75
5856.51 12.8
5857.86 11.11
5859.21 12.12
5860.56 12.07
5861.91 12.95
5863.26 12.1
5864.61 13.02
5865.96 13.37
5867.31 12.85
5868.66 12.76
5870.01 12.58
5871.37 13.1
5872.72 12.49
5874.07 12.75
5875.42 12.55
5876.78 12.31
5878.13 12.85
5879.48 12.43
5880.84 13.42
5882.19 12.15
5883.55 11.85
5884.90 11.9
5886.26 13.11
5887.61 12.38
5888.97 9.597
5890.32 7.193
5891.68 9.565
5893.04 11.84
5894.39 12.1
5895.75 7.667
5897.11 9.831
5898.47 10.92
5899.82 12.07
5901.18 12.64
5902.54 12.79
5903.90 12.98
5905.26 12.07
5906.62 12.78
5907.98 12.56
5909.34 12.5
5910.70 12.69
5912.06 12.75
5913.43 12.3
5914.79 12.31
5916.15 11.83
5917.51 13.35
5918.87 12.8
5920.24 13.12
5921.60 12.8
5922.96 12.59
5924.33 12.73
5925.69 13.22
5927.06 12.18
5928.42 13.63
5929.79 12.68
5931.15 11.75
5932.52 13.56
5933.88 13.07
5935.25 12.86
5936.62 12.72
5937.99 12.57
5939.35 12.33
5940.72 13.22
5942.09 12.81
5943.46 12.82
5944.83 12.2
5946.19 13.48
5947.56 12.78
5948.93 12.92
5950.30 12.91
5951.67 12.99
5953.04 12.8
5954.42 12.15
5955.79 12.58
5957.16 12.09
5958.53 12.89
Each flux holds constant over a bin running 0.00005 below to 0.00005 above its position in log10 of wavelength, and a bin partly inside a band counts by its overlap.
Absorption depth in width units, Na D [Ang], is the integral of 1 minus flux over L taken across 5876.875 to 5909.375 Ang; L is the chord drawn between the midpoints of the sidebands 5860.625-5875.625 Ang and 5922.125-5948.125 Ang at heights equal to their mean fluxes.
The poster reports 2.9 Ang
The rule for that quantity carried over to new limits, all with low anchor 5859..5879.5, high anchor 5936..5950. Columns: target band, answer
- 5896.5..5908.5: 0.6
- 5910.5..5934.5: 0.0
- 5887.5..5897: 2.1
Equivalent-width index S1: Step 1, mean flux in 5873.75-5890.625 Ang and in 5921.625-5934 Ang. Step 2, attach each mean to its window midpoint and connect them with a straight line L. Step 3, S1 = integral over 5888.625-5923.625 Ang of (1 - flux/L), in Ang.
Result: 1.83 Ang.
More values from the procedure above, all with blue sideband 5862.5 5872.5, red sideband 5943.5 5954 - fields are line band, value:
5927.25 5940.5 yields 0.1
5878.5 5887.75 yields 0.2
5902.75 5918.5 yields 0.3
